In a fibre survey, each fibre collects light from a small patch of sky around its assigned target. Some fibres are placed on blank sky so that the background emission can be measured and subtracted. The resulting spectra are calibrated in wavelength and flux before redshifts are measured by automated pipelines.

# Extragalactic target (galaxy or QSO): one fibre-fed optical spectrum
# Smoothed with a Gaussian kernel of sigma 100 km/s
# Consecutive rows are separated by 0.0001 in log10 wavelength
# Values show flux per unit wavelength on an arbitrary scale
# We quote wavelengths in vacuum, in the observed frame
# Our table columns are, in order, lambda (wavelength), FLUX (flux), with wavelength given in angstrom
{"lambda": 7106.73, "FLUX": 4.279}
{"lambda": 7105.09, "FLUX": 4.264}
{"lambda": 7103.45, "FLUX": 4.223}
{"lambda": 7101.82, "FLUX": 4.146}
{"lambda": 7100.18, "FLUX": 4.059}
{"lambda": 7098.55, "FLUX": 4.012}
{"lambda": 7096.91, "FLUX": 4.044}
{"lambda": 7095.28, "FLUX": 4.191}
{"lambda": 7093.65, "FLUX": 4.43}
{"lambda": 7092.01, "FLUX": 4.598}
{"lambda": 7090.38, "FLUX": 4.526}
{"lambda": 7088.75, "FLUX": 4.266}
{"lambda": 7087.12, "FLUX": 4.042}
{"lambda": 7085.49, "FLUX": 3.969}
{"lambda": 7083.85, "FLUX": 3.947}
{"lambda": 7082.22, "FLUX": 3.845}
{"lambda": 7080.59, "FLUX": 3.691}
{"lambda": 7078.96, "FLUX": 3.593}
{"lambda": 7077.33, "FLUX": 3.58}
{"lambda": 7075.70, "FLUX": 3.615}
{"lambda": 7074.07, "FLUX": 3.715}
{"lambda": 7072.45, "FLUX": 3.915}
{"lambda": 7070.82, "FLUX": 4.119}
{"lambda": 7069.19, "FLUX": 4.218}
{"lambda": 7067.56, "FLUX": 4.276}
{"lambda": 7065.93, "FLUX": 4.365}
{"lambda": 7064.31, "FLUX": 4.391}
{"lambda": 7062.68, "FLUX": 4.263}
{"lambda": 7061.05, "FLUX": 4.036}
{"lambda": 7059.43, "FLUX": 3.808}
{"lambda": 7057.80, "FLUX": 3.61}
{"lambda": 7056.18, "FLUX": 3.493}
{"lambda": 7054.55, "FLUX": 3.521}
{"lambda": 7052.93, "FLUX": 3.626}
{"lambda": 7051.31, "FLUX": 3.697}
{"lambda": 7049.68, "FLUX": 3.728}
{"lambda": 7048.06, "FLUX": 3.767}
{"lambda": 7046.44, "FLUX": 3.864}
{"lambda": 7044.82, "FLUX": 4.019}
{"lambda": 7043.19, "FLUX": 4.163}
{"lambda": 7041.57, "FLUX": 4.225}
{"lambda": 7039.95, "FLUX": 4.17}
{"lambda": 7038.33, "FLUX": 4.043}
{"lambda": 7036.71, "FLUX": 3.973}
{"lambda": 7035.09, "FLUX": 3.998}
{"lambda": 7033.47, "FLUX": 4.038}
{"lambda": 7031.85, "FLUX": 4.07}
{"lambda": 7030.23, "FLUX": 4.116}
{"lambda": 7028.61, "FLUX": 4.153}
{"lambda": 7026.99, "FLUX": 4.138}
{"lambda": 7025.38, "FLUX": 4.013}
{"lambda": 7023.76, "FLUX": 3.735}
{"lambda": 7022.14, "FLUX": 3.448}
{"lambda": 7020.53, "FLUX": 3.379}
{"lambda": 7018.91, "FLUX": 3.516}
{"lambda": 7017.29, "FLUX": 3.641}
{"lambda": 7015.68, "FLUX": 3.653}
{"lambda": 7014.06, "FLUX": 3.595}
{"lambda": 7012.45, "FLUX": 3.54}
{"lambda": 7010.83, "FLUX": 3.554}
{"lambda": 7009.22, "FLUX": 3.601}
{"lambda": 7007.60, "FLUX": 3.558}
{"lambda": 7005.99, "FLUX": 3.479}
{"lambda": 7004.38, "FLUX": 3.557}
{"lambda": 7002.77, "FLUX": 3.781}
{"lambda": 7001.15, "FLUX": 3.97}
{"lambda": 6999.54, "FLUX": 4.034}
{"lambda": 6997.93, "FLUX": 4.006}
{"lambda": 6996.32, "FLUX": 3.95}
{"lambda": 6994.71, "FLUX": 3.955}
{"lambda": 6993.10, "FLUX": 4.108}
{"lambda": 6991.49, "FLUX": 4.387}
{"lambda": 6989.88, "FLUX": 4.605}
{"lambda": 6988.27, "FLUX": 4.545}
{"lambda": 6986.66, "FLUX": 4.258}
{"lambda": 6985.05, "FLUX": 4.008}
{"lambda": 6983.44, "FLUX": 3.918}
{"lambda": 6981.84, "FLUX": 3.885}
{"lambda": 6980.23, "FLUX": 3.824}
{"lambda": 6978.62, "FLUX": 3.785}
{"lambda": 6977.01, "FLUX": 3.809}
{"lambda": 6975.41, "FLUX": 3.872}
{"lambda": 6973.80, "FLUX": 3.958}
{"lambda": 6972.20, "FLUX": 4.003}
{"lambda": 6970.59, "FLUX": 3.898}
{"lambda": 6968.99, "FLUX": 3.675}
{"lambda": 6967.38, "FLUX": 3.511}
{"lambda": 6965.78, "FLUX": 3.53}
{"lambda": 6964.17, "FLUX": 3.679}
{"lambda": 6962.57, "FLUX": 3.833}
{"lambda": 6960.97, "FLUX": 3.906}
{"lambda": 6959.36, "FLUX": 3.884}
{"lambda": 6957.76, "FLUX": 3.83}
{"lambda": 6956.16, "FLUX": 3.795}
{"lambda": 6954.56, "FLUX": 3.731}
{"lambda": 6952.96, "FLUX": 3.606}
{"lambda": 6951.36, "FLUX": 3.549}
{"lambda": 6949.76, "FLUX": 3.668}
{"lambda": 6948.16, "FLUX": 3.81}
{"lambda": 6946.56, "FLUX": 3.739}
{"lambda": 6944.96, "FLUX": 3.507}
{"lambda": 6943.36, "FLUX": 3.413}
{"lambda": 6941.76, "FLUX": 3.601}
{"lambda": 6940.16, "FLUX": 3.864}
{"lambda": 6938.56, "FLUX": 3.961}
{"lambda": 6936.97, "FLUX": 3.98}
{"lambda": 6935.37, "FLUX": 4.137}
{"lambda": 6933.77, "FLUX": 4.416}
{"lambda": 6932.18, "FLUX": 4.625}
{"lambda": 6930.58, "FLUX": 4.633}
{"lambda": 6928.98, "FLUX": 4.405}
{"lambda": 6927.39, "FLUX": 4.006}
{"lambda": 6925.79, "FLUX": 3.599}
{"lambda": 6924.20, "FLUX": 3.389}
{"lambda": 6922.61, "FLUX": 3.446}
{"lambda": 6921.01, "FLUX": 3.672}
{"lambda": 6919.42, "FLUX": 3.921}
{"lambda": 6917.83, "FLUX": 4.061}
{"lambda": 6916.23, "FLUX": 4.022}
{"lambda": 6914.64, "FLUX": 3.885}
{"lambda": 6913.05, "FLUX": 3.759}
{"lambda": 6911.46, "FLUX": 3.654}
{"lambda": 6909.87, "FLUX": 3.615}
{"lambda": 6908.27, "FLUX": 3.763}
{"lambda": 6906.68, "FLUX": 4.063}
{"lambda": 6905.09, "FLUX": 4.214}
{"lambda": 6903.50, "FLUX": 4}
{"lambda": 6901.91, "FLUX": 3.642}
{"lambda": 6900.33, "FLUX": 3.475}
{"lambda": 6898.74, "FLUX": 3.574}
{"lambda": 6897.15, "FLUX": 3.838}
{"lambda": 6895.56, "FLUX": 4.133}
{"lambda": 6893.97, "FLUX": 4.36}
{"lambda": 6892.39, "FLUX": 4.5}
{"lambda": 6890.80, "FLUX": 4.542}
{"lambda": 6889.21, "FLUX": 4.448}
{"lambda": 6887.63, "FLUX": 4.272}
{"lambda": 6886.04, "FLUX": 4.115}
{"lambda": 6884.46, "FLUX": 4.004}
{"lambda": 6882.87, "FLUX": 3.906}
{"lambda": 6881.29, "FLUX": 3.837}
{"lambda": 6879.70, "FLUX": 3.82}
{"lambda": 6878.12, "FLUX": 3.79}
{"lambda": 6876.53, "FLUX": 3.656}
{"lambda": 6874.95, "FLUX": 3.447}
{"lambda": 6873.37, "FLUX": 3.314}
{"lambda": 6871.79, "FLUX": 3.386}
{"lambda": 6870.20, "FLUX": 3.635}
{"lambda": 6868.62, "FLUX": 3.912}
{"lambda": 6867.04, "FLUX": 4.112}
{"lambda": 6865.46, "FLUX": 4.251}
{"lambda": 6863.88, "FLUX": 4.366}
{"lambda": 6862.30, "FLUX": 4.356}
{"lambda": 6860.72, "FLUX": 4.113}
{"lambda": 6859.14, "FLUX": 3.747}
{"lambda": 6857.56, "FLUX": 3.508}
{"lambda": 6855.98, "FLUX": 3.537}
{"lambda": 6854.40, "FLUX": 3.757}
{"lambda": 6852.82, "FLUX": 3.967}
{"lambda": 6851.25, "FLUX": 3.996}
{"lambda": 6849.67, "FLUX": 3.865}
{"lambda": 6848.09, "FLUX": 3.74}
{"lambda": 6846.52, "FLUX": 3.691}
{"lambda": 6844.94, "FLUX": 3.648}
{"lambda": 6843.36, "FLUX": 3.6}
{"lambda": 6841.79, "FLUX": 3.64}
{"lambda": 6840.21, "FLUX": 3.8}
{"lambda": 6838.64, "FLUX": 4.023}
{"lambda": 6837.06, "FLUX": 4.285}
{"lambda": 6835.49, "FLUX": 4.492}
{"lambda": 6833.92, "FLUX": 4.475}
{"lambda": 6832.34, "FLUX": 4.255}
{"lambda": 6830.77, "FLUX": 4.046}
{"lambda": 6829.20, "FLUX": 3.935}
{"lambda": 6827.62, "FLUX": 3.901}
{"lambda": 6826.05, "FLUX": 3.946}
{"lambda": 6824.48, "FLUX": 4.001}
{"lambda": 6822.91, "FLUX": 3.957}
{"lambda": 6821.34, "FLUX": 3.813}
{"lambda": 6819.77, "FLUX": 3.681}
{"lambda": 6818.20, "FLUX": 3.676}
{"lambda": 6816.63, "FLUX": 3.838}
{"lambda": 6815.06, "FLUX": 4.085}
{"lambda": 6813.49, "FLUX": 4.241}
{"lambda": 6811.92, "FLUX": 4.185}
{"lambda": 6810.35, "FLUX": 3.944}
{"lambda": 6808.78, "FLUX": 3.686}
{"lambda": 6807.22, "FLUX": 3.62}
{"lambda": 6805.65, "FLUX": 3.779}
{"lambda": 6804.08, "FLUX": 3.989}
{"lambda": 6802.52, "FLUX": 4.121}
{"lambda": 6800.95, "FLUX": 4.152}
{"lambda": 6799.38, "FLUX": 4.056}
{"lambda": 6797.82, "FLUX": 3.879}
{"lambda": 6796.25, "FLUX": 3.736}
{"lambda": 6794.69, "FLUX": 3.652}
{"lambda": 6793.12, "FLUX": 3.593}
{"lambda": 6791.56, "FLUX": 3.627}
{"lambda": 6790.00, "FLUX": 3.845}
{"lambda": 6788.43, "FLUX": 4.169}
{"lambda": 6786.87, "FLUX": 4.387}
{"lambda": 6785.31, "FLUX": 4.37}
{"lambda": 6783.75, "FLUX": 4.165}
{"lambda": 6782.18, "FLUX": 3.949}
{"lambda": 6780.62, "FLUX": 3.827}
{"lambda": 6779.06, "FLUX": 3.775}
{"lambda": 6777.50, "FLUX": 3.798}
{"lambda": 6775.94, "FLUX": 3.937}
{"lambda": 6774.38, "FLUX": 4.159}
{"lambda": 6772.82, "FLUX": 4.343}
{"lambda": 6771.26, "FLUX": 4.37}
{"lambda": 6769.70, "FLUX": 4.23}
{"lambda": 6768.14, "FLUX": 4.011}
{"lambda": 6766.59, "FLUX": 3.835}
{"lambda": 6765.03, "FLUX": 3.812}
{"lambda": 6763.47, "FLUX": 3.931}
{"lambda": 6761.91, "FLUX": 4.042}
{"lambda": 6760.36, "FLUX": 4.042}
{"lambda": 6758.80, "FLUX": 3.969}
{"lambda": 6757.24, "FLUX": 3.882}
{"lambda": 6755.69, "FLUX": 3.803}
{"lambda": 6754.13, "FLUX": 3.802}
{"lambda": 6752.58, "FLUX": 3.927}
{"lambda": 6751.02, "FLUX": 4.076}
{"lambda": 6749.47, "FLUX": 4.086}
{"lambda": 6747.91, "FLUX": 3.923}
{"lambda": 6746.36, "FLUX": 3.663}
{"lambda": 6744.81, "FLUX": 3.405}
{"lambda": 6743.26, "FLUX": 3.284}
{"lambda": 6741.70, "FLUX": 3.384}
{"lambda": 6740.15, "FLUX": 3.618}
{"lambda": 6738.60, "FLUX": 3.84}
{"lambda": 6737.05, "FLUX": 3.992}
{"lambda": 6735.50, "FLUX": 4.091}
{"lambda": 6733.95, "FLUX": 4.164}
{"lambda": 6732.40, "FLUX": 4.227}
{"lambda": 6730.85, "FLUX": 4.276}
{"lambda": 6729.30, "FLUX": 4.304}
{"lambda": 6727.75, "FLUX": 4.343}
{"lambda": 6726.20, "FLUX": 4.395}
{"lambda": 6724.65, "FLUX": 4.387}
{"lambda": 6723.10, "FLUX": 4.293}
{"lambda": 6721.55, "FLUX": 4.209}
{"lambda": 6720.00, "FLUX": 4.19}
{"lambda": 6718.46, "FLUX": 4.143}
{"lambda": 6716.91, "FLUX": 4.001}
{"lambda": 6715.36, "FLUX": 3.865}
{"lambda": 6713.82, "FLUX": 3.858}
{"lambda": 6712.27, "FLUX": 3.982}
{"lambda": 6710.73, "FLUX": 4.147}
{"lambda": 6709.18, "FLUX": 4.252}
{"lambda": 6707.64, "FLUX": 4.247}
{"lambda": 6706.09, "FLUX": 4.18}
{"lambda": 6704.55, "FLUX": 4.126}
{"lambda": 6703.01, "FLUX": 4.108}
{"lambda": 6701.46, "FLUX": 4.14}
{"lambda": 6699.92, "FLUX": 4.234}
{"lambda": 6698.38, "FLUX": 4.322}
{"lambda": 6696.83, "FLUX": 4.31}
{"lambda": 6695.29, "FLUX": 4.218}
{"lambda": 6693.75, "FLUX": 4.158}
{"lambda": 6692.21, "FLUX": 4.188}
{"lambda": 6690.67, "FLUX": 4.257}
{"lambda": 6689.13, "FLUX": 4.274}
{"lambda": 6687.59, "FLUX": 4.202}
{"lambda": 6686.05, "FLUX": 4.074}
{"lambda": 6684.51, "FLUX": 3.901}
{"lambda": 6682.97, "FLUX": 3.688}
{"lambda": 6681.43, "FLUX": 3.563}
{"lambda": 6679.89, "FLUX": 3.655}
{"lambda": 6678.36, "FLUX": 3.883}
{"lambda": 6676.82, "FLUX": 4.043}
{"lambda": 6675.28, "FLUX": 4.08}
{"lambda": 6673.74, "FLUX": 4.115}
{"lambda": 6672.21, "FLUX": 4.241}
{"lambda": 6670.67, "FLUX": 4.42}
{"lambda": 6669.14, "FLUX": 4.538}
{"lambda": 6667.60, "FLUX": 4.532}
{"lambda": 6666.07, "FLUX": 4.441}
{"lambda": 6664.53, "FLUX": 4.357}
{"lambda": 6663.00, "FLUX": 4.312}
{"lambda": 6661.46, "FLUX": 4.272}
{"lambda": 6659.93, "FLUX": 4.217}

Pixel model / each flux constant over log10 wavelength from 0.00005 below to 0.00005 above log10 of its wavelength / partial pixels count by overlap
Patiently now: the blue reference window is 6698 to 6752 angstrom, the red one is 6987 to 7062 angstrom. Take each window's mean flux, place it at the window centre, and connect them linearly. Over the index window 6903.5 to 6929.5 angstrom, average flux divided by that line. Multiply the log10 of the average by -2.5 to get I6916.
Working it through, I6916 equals 0.03 mag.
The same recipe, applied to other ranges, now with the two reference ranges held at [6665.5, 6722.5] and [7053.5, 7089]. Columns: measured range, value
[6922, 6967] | 0.041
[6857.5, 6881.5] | 0.053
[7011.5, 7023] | 0.118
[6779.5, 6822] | 0.038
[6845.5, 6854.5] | 0.056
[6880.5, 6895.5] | -0.053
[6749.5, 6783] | 0.029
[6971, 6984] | 0.024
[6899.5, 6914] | 0.058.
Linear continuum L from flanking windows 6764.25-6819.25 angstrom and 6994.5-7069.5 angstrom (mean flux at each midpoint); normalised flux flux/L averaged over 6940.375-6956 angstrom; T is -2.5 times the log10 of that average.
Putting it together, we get 0.075 mag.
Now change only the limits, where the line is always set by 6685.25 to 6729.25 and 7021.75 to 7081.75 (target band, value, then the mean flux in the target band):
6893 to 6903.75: 0.048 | 3.87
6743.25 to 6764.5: 0.077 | 3.87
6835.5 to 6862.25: 0.065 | 3.84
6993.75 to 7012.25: 0.056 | 3.76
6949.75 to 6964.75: 0.068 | 3.76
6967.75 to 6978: 0.037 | 3.85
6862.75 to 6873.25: 0.040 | 3.92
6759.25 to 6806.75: 0.039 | 3.98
